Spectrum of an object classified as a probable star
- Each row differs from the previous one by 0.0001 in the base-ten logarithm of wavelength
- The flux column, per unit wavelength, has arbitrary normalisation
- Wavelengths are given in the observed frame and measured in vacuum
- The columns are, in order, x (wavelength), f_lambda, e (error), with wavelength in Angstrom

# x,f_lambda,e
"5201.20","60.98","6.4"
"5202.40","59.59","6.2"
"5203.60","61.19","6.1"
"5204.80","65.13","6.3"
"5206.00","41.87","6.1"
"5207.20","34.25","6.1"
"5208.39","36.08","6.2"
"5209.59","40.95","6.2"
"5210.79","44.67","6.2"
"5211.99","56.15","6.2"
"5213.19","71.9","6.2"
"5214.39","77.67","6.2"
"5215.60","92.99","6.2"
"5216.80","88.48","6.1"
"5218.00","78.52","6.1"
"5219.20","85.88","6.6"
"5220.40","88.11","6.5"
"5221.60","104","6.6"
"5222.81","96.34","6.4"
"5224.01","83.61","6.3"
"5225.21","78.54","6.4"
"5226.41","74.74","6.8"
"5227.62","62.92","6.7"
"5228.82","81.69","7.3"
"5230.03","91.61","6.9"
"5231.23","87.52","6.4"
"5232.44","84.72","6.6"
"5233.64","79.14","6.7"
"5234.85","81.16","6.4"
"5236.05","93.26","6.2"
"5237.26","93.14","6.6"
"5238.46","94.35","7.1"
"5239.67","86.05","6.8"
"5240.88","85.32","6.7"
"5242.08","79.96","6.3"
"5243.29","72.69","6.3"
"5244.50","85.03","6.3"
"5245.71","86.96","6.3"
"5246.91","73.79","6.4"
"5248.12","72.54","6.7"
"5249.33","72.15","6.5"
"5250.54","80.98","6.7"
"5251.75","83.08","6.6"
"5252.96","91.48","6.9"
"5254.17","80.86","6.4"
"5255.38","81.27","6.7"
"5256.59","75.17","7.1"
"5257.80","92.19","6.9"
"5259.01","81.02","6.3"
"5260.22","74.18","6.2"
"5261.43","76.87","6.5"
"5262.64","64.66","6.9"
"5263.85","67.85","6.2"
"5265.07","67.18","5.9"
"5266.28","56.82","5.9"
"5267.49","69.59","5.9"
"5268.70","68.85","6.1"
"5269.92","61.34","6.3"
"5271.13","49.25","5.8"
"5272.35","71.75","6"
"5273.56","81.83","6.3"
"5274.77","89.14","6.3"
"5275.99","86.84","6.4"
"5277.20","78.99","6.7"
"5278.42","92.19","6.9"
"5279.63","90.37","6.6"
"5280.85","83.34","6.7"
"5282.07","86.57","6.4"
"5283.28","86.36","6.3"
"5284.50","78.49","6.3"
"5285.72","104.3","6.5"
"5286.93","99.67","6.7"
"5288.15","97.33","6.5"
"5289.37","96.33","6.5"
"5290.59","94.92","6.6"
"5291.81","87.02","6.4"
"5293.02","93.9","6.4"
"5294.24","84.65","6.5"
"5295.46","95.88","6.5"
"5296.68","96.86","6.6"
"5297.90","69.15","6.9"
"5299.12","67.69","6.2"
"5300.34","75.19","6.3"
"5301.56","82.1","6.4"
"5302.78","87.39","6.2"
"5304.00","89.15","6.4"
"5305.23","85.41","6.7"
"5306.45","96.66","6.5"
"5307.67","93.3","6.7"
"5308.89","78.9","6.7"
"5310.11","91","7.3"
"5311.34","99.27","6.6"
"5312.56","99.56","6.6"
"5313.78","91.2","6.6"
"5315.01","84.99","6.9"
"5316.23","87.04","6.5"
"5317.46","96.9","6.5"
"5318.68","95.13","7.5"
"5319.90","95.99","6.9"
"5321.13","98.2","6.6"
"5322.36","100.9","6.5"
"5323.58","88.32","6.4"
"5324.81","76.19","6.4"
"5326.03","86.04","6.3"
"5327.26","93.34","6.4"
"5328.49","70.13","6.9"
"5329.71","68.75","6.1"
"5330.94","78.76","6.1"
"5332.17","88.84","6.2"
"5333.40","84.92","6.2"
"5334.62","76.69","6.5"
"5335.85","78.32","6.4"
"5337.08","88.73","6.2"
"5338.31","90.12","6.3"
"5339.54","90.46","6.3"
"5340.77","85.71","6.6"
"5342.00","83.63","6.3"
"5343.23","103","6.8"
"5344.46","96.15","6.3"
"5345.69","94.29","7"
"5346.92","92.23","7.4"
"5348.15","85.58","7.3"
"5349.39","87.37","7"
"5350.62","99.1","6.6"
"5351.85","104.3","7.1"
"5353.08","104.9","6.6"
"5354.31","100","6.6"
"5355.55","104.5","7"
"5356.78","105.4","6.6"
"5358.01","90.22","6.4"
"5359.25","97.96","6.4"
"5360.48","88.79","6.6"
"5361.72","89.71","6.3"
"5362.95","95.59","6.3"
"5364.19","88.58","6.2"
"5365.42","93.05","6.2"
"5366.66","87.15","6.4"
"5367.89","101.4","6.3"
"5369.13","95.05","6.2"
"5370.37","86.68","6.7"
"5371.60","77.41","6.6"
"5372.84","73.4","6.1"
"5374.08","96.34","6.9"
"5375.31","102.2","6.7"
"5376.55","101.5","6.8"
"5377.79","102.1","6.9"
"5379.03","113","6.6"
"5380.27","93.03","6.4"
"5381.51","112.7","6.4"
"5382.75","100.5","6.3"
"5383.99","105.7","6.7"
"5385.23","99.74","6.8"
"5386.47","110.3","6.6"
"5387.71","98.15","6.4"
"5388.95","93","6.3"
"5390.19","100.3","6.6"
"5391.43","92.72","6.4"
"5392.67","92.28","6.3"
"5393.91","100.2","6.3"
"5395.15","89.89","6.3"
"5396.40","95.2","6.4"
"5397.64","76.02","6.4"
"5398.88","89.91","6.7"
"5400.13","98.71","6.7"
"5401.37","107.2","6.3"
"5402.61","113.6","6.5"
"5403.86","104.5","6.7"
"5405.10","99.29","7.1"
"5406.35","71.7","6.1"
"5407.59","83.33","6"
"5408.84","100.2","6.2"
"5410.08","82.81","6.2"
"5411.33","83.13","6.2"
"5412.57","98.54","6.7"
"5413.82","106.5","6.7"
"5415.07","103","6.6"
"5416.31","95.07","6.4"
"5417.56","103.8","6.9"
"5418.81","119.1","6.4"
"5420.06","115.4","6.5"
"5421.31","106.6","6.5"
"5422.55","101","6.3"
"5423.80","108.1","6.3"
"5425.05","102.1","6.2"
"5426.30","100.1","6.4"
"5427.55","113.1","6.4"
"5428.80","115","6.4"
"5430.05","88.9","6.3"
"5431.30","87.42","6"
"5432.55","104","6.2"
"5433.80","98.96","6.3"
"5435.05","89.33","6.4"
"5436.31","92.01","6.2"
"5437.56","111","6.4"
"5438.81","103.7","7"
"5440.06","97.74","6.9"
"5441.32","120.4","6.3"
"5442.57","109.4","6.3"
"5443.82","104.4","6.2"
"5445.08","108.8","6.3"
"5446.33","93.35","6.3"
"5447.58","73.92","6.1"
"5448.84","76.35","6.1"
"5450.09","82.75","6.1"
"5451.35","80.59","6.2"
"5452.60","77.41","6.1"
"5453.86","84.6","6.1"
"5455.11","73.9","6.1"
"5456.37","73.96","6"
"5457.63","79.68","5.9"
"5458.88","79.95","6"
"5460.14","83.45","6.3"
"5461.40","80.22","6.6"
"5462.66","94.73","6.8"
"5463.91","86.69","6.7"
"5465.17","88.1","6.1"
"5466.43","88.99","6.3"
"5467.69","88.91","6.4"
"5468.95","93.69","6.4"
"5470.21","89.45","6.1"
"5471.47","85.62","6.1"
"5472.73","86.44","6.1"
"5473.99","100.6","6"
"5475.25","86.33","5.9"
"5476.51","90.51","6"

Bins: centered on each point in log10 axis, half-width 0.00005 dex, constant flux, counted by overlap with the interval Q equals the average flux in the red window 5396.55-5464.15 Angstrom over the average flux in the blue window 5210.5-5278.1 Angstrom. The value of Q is 1.2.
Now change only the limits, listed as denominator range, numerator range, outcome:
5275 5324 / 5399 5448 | 1.12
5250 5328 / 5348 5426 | 1.15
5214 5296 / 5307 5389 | 1.12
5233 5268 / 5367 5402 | 1.22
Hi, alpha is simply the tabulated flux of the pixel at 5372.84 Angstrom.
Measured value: 73.4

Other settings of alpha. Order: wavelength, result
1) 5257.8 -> 92.19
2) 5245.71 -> 86.96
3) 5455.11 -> 73.9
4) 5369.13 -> 95.05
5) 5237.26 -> 93.14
